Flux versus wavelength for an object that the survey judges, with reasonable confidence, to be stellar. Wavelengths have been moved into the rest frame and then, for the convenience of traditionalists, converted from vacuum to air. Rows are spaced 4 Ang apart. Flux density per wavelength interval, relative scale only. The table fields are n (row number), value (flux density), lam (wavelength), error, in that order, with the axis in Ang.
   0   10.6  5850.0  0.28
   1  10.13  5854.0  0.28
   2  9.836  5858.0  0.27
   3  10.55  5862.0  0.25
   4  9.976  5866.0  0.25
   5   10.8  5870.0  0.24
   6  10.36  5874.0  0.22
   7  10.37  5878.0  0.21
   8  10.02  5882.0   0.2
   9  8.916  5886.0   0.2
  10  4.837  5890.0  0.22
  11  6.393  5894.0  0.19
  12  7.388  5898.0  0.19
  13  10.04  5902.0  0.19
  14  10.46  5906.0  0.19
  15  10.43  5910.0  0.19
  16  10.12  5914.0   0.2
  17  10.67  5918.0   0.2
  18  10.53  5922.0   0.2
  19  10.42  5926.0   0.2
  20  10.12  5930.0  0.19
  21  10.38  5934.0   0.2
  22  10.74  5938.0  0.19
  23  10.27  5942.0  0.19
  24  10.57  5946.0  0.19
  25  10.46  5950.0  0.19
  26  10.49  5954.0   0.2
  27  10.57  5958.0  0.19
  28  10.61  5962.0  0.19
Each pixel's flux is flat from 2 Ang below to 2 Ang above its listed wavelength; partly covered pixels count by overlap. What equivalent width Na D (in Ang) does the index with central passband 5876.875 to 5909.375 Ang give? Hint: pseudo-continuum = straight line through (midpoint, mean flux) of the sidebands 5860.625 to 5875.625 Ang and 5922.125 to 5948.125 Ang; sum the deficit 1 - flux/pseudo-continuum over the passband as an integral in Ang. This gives 5.7 Ang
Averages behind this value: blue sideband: 10.4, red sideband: 10.4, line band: 8.58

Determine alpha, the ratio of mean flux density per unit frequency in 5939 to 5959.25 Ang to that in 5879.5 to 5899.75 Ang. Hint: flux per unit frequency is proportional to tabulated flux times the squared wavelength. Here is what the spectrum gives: 1.41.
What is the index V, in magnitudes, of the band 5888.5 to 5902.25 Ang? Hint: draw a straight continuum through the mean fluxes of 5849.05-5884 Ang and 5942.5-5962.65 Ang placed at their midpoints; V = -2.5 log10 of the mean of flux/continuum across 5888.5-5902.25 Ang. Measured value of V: 0.44 mag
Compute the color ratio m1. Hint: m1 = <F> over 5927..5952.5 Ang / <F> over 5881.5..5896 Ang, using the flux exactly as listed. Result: 1.43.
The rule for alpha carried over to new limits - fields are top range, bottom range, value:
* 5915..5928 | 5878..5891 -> 1.25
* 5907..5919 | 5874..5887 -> 1.06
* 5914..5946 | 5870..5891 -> 1.14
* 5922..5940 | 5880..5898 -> 1.41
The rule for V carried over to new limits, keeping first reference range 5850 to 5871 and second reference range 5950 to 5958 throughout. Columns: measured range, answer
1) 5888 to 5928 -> 0.14 mag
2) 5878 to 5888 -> 0.07 mag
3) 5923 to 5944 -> 0.01 mag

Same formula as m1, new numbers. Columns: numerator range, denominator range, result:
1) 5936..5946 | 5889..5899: 1.69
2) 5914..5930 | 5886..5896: 1.66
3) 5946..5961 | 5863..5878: 1.01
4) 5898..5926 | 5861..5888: 1.00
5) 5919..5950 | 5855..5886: 1.03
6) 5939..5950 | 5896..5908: 1.12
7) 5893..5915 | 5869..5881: 0.88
